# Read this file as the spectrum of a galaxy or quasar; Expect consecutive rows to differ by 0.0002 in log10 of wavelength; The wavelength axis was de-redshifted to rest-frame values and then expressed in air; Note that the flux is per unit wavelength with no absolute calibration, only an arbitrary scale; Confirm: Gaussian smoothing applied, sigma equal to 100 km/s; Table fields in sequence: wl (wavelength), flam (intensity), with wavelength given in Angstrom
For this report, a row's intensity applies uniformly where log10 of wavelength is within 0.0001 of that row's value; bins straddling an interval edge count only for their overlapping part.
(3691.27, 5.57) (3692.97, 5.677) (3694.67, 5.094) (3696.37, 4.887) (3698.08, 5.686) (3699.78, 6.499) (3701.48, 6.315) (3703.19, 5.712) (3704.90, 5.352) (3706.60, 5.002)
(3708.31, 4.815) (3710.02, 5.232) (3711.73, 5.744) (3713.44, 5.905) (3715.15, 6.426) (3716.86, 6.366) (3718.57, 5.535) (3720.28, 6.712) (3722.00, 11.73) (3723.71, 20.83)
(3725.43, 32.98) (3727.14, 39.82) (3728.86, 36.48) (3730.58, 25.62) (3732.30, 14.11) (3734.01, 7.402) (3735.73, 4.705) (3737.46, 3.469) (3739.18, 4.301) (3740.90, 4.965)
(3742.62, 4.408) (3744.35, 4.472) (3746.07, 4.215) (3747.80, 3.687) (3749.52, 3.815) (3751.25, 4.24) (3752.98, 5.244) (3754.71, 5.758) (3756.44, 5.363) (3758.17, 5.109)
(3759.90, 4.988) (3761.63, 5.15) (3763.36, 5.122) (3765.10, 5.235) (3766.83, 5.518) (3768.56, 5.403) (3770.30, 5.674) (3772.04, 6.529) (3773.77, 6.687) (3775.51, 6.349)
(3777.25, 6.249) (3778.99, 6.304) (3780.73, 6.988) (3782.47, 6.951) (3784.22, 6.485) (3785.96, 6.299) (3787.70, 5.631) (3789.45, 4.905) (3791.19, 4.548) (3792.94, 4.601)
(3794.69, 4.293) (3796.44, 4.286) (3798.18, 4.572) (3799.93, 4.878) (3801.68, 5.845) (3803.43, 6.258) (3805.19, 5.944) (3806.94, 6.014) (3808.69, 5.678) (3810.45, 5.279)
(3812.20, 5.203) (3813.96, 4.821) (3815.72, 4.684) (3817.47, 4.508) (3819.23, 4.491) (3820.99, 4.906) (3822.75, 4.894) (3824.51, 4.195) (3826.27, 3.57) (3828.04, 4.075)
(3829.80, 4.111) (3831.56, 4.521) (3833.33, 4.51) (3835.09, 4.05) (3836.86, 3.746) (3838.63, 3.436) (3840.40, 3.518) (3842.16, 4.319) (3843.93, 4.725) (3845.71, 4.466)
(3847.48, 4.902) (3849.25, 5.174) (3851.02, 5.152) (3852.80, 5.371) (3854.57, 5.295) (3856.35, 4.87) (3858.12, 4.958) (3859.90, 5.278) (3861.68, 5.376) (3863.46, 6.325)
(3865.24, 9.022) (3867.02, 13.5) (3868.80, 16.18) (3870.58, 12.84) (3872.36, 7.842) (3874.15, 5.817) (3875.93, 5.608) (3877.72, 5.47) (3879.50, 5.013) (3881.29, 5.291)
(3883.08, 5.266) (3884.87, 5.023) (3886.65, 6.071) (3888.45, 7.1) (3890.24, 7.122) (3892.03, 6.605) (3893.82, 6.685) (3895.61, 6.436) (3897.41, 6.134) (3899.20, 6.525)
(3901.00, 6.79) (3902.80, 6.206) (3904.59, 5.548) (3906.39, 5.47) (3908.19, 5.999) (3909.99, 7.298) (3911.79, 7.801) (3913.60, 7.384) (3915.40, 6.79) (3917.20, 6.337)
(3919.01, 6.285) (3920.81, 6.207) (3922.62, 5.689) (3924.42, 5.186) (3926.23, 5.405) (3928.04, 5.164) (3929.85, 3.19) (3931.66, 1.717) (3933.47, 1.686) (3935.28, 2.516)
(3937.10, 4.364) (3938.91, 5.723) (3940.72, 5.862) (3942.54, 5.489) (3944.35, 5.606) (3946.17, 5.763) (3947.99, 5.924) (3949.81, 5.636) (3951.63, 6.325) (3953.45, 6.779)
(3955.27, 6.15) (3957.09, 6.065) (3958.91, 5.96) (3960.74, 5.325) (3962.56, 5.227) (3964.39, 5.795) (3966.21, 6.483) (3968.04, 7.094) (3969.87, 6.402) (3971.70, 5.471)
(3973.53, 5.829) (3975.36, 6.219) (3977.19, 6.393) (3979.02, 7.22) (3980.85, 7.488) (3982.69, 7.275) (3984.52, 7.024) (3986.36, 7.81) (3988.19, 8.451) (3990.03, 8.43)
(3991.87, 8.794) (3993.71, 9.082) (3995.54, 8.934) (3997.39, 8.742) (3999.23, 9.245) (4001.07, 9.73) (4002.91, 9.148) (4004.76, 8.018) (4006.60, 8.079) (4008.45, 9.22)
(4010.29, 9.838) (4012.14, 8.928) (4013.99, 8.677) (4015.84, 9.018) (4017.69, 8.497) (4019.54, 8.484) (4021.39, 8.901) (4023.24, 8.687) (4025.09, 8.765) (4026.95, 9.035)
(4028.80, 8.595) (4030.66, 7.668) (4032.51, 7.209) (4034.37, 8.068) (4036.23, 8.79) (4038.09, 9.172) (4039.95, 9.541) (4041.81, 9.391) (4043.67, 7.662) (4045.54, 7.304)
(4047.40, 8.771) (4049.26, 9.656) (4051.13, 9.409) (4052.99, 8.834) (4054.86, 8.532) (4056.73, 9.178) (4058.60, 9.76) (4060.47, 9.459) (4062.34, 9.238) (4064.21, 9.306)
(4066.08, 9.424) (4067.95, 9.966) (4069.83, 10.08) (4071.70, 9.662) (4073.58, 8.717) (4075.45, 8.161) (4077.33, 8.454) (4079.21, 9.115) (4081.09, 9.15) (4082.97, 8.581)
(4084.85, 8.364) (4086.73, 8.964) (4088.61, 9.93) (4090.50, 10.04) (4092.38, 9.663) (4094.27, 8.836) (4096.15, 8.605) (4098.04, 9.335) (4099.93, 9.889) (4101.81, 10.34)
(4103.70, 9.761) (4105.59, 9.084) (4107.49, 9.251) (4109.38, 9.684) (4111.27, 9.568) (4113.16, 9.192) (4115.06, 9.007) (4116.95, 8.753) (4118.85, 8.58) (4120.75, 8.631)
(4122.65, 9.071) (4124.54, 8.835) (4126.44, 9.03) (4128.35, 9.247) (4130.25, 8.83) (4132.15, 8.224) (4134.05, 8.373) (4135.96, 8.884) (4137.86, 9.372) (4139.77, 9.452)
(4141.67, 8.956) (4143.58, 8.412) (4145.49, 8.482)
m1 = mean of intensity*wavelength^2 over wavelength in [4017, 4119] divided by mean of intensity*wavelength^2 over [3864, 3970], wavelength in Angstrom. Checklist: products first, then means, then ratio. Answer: 1.56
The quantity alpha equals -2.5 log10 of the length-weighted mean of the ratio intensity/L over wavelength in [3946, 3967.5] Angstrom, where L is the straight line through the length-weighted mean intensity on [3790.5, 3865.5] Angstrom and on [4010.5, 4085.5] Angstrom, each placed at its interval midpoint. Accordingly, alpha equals 0.20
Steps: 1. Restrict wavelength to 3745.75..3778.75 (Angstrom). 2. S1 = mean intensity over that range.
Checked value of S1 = 5.32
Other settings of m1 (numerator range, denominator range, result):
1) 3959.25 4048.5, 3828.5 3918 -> 1.38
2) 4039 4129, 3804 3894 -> 1.79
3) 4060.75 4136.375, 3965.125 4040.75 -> 1.18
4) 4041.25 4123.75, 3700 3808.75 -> 1.41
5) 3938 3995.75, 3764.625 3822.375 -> 1.31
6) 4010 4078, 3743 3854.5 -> 2.00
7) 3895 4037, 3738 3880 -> 1.36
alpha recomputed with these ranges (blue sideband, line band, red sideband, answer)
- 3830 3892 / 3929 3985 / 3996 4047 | 0.34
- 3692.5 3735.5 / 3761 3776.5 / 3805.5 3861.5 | 0.40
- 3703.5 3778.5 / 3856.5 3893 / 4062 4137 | 0.21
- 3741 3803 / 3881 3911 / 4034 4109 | 0.11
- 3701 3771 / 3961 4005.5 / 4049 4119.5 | 0.21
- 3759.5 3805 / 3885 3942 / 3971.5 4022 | 0.25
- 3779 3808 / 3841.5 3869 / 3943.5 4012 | -0.03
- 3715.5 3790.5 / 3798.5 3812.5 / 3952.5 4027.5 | 0.45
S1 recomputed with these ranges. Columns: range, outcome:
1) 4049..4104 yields 9.27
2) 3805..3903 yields 5.8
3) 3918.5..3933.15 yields 4.69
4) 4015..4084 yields 8.87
